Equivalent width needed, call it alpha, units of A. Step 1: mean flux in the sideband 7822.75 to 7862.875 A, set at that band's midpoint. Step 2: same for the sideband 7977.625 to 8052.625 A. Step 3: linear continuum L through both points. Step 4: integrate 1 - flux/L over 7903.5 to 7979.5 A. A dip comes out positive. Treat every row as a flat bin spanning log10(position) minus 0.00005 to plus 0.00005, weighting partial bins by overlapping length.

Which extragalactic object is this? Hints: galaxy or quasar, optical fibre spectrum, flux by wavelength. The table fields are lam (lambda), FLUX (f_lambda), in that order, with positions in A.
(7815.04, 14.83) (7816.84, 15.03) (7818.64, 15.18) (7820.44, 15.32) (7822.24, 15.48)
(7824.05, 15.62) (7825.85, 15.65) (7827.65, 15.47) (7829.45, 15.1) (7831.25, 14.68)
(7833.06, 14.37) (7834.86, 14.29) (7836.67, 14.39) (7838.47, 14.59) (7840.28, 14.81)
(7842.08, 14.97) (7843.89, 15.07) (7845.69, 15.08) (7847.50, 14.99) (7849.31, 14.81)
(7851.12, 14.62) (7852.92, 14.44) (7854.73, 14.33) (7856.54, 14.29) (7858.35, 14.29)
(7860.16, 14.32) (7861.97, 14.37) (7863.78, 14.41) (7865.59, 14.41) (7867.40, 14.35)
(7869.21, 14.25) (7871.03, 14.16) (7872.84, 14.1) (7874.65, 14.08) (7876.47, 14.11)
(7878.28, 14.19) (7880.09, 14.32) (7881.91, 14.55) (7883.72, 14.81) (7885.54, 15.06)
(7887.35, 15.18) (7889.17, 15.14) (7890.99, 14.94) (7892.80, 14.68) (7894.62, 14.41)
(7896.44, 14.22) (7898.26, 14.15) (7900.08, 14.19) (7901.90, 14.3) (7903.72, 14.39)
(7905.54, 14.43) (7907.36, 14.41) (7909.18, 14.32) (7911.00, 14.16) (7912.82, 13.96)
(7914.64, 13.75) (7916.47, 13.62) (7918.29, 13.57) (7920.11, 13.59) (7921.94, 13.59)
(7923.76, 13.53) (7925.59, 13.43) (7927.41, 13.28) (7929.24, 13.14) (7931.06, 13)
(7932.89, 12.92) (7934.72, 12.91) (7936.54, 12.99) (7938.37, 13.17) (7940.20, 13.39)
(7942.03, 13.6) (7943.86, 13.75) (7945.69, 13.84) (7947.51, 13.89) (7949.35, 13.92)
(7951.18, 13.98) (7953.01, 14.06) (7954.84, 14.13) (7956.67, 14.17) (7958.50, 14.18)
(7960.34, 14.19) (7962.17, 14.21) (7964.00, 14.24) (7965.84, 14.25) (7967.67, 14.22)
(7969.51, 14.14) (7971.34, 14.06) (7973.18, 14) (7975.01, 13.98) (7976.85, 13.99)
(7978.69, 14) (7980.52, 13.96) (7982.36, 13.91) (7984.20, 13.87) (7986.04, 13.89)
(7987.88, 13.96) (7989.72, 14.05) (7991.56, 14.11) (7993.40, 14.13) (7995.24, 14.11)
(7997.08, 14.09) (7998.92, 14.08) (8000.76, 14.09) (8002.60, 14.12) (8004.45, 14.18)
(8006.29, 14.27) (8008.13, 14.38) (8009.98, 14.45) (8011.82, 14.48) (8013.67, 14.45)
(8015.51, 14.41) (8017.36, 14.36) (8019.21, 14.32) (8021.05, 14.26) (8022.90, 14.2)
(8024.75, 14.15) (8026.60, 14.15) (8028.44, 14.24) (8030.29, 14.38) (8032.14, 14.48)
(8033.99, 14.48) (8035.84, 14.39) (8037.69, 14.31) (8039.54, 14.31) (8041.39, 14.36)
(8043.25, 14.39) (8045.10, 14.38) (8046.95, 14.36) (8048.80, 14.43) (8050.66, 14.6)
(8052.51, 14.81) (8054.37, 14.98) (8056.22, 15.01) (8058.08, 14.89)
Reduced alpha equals 3.4 A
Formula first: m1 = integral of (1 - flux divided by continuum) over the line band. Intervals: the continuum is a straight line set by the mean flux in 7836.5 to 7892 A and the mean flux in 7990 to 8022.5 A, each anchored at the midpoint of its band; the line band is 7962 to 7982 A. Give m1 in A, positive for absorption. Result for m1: 0.34 A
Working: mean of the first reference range 14.6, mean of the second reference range 14.2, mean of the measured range 14.1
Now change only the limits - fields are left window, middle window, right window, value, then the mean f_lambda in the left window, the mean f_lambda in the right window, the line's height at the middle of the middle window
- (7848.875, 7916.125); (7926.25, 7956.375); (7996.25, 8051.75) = 1.8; 14.4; 14.3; 14.4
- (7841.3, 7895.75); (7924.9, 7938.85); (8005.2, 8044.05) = 1.3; 14.6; 14.3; 14.5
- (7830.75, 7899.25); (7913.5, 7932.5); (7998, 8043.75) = 1.3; 14.5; 14.3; 14.4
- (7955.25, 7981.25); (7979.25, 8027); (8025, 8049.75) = 0.2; 14.1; 14.4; 14.2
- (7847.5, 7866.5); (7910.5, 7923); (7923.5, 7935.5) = -0.3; 14.5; 13.2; 13.4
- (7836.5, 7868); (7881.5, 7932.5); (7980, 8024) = 1.1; 14.6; 14.2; 14.4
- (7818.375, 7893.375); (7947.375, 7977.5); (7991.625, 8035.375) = 0.6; 14.7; 14.3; 14.4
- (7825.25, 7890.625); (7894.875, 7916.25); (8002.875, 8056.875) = 0.5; 14.6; 14.4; 14.6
